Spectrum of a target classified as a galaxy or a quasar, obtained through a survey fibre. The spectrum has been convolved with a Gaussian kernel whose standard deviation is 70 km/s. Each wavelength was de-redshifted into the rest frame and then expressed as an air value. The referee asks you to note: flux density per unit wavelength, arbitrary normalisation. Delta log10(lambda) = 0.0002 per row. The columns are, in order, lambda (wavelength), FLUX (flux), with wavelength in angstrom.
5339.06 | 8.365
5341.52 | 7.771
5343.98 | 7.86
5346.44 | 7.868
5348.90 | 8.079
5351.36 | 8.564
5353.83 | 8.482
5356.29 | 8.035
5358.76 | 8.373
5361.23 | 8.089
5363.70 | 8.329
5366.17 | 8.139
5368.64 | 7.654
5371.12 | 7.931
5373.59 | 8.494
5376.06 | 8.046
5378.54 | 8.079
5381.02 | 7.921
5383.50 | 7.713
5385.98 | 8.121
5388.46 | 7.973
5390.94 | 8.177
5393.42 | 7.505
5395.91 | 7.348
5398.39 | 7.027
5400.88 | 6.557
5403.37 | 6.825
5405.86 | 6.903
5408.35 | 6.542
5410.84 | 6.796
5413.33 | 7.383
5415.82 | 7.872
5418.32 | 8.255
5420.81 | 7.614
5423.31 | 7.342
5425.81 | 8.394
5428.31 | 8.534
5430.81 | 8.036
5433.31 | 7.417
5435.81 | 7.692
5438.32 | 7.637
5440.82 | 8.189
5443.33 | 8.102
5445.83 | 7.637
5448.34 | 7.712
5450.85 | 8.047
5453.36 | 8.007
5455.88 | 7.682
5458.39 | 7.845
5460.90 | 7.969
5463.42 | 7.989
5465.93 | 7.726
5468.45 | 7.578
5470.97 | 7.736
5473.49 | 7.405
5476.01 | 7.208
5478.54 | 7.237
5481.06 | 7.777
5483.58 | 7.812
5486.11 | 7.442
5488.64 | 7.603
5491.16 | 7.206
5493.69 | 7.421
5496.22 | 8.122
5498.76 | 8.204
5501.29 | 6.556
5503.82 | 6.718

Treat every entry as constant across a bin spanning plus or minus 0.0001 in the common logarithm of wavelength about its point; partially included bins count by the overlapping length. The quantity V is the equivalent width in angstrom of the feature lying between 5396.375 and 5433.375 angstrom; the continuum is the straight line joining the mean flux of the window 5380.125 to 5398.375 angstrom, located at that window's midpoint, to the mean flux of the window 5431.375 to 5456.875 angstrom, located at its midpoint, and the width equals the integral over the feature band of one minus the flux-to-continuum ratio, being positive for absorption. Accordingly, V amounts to 1.7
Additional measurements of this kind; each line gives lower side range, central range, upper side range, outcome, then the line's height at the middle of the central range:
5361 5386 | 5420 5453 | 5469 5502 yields -0.53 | 7.76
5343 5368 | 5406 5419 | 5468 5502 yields 0.99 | 7.89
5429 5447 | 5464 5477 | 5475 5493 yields 0.03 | 7.58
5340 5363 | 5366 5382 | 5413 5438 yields 0.04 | 8.05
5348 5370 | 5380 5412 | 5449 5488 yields 2.75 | 8.02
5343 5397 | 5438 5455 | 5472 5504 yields -0.55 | 7.67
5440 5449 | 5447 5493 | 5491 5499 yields 0.97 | 7.83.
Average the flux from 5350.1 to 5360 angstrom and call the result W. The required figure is 8.36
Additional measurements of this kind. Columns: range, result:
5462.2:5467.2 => 7.86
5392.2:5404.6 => 7.05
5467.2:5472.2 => 7.65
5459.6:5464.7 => 7.99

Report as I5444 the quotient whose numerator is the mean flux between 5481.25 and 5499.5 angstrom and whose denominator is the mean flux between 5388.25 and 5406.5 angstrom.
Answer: 1.06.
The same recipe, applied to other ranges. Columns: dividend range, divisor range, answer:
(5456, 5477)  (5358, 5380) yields 0.95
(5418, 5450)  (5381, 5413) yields 1.08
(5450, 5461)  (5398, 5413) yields 1.16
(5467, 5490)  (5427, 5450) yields 0.95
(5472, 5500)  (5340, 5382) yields 0.94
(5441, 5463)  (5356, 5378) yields 0.97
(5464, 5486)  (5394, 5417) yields 1.07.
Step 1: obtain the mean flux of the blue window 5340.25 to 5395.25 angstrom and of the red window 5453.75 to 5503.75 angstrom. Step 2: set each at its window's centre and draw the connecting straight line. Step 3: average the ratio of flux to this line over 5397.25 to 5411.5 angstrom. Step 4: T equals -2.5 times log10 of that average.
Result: 0.17 mag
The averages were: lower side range 8.05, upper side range 7.59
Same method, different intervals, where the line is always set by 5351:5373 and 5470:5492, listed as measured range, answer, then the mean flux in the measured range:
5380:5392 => 0.01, 7.98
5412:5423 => 0.02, 7.74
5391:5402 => 0.11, 7.23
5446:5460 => -0.03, 7.84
